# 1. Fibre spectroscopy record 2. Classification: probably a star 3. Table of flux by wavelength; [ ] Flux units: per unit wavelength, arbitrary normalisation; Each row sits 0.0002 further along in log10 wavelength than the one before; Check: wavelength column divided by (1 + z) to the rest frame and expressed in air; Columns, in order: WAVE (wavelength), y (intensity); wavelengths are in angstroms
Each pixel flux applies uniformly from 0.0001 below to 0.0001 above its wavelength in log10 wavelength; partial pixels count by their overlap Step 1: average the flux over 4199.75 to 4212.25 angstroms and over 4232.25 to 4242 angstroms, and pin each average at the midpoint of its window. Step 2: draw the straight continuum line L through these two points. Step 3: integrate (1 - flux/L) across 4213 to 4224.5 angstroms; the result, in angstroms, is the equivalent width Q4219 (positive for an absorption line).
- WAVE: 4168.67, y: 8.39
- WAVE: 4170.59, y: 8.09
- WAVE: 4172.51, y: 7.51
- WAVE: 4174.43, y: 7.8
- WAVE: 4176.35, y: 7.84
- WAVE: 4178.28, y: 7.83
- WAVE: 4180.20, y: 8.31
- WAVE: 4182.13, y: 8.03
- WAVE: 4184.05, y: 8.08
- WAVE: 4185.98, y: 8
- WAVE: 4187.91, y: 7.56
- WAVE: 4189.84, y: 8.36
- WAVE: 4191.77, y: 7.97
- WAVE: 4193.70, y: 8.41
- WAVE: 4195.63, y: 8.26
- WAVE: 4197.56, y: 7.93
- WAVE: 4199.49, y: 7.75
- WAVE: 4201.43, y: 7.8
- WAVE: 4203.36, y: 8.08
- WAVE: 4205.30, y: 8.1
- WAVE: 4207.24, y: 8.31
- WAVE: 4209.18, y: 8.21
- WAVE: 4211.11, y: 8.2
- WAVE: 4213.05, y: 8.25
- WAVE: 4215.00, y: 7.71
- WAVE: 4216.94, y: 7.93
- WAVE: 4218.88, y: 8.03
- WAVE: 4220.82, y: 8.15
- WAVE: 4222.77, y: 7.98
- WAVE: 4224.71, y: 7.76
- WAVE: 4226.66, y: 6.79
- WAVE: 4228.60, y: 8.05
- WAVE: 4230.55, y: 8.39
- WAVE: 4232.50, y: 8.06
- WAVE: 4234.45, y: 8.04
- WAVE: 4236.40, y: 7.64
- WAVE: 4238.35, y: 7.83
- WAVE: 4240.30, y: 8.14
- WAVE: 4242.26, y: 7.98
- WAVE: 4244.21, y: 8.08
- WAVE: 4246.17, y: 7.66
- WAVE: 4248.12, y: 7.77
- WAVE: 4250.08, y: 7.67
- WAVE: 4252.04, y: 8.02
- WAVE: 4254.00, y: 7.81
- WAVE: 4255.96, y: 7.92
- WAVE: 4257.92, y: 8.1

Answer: 0.1 angstroms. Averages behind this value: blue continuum 8.1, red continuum 7.93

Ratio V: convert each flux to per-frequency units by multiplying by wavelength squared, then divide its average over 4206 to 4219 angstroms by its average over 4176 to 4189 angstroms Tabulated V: 1.03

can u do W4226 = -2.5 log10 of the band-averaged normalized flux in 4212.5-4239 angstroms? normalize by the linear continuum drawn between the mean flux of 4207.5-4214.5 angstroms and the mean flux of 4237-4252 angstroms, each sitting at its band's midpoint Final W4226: 0.02 mag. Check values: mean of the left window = 8.19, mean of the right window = 7.88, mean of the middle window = 7.9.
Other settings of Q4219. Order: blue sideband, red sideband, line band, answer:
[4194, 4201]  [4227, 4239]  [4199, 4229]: 0.13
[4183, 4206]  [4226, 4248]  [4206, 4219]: -0.21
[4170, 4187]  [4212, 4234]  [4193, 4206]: -0.18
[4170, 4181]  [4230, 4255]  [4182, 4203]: -0.32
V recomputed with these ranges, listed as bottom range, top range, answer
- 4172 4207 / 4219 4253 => 1.01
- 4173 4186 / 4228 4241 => 1.03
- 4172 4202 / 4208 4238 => 1.01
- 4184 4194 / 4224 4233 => 0.99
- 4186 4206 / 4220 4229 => 0.98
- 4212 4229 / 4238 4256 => 1.02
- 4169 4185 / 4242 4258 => 1.02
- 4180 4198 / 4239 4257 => 1.00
